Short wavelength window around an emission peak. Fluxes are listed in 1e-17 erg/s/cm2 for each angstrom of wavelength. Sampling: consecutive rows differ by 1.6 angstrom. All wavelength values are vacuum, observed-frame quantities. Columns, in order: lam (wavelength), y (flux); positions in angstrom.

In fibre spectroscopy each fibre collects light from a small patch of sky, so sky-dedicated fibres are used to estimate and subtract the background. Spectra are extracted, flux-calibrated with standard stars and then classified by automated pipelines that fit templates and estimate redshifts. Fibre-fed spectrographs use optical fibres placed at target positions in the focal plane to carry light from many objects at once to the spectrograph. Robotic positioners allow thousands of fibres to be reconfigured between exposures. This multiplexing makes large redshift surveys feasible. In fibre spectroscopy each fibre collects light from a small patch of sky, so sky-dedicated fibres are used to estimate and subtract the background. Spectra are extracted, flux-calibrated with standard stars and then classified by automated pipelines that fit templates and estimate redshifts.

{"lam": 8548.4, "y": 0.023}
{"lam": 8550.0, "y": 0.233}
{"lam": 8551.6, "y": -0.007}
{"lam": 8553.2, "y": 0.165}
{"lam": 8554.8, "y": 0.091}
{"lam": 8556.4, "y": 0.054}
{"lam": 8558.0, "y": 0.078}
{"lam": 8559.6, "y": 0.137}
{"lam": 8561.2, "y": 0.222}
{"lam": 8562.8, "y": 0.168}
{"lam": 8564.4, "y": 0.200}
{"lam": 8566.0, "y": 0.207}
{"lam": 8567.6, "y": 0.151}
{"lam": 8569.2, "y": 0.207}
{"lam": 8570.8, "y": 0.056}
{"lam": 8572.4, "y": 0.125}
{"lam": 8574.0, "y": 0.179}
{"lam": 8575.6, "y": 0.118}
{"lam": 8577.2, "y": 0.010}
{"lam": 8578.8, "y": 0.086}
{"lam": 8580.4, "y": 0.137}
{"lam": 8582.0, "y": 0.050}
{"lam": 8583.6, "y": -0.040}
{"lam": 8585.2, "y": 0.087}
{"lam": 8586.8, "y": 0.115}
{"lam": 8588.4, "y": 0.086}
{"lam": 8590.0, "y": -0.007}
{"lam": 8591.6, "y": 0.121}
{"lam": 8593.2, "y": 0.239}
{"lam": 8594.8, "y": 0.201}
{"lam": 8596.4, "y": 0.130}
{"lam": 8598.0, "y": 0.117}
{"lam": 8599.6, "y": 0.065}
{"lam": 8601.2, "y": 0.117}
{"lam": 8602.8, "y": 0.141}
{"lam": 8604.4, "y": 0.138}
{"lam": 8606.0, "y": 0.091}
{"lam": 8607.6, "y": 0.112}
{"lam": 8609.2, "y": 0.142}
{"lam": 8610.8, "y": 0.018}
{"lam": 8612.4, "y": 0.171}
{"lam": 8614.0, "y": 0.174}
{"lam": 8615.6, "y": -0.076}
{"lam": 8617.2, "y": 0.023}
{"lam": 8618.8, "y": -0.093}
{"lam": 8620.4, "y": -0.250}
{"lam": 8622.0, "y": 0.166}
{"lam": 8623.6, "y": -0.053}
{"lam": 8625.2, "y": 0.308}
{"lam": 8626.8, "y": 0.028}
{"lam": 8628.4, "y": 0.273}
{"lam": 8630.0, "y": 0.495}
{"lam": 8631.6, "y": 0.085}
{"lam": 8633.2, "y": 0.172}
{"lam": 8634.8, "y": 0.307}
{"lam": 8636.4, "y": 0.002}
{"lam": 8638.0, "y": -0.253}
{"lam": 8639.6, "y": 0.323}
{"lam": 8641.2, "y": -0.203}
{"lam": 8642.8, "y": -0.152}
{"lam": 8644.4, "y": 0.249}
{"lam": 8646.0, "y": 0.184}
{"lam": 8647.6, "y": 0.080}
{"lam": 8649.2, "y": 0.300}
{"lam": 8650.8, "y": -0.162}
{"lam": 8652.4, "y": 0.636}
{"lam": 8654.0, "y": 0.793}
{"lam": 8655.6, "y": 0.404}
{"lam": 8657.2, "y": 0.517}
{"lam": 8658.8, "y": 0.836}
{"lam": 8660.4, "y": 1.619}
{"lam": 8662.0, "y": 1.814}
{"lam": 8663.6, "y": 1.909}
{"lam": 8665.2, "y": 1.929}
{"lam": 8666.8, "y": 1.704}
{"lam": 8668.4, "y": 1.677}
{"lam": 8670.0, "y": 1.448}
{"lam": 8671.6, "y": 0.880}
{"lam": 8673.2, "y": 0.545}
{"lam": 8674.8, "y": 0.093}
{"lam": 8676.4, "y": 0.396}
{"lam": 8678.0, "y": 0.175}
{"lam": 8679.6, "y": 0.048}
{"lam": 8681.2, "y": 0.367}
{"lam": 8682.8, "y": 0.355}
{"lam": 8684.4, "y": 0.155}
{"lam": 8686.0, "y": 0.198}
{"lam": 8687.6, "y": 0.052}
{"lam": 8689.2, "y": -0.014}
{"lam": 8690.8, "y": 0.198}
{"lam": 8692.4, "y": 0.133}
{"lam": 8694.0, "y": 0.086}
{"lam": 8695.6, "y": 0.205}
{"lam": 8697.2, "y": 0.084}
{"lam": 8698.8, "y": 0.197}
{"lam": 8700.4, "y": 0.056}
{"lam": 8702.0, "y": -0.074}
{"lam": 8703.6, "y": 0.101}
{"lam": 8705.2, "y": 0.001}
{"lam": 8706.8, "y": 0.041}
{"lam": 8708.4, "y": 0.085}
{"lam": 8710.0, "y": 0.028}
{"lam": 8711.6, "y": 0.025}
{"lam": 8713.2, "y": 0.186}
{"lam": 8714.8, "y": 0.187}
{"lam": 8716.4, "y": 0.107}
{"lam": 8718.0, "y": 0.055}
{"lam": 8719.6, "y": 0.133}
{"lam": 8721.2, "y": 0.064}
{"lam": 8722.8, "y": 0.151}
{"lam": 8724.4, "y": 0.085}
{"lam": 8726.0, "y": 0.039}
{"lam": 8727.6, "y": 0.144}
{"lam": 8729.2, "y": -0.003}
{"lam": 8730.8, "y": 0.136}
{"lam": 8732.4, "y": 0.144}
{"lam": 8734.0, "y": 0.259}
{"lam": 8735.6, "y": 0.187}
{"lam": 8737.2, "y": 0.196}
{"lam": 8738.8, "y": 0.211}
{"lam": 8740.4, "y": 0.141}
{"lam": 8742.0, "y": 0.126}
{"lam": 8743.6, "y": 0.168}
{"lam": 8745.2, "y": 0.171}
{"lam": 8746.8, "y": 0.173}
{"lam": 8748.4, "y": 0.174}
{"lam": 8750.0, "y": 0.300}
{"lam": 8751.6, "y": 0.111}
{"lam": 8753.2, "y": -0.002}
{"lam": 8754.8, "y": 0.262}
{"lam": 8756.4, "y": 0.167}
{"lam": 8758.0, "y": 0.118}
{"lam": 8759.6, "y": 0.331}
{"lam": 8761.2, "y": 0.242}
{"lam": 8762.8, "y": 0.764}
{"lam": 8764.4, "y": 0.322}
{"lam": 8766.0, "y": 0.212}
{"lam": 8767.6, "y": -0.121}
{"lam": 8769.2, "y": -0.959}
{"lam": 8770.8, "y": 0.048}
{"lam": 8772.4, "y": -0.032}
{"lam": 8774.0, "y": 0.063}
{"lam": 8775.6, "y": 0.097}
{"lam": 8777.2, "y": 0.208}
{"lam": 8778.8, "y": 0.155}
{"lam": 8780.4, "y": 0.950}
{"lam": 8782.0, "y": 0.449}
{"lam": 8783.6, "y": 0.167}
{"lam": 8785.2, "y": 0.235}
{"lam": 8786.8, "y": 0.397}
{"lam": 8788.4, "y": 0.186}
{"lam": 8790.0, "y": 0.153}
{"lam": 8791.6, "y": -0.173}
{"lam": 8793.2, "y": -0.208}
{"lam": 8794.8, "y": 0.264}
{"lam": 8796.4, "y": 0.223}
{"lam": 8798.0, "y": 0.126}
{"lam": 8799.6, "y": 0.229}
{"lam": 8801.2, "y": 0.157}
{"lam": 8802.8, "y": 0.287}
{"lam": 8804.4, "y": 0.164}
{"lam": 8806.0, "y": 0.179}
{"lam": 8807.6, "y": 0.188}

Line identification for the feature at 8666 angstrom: [O II] 3727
